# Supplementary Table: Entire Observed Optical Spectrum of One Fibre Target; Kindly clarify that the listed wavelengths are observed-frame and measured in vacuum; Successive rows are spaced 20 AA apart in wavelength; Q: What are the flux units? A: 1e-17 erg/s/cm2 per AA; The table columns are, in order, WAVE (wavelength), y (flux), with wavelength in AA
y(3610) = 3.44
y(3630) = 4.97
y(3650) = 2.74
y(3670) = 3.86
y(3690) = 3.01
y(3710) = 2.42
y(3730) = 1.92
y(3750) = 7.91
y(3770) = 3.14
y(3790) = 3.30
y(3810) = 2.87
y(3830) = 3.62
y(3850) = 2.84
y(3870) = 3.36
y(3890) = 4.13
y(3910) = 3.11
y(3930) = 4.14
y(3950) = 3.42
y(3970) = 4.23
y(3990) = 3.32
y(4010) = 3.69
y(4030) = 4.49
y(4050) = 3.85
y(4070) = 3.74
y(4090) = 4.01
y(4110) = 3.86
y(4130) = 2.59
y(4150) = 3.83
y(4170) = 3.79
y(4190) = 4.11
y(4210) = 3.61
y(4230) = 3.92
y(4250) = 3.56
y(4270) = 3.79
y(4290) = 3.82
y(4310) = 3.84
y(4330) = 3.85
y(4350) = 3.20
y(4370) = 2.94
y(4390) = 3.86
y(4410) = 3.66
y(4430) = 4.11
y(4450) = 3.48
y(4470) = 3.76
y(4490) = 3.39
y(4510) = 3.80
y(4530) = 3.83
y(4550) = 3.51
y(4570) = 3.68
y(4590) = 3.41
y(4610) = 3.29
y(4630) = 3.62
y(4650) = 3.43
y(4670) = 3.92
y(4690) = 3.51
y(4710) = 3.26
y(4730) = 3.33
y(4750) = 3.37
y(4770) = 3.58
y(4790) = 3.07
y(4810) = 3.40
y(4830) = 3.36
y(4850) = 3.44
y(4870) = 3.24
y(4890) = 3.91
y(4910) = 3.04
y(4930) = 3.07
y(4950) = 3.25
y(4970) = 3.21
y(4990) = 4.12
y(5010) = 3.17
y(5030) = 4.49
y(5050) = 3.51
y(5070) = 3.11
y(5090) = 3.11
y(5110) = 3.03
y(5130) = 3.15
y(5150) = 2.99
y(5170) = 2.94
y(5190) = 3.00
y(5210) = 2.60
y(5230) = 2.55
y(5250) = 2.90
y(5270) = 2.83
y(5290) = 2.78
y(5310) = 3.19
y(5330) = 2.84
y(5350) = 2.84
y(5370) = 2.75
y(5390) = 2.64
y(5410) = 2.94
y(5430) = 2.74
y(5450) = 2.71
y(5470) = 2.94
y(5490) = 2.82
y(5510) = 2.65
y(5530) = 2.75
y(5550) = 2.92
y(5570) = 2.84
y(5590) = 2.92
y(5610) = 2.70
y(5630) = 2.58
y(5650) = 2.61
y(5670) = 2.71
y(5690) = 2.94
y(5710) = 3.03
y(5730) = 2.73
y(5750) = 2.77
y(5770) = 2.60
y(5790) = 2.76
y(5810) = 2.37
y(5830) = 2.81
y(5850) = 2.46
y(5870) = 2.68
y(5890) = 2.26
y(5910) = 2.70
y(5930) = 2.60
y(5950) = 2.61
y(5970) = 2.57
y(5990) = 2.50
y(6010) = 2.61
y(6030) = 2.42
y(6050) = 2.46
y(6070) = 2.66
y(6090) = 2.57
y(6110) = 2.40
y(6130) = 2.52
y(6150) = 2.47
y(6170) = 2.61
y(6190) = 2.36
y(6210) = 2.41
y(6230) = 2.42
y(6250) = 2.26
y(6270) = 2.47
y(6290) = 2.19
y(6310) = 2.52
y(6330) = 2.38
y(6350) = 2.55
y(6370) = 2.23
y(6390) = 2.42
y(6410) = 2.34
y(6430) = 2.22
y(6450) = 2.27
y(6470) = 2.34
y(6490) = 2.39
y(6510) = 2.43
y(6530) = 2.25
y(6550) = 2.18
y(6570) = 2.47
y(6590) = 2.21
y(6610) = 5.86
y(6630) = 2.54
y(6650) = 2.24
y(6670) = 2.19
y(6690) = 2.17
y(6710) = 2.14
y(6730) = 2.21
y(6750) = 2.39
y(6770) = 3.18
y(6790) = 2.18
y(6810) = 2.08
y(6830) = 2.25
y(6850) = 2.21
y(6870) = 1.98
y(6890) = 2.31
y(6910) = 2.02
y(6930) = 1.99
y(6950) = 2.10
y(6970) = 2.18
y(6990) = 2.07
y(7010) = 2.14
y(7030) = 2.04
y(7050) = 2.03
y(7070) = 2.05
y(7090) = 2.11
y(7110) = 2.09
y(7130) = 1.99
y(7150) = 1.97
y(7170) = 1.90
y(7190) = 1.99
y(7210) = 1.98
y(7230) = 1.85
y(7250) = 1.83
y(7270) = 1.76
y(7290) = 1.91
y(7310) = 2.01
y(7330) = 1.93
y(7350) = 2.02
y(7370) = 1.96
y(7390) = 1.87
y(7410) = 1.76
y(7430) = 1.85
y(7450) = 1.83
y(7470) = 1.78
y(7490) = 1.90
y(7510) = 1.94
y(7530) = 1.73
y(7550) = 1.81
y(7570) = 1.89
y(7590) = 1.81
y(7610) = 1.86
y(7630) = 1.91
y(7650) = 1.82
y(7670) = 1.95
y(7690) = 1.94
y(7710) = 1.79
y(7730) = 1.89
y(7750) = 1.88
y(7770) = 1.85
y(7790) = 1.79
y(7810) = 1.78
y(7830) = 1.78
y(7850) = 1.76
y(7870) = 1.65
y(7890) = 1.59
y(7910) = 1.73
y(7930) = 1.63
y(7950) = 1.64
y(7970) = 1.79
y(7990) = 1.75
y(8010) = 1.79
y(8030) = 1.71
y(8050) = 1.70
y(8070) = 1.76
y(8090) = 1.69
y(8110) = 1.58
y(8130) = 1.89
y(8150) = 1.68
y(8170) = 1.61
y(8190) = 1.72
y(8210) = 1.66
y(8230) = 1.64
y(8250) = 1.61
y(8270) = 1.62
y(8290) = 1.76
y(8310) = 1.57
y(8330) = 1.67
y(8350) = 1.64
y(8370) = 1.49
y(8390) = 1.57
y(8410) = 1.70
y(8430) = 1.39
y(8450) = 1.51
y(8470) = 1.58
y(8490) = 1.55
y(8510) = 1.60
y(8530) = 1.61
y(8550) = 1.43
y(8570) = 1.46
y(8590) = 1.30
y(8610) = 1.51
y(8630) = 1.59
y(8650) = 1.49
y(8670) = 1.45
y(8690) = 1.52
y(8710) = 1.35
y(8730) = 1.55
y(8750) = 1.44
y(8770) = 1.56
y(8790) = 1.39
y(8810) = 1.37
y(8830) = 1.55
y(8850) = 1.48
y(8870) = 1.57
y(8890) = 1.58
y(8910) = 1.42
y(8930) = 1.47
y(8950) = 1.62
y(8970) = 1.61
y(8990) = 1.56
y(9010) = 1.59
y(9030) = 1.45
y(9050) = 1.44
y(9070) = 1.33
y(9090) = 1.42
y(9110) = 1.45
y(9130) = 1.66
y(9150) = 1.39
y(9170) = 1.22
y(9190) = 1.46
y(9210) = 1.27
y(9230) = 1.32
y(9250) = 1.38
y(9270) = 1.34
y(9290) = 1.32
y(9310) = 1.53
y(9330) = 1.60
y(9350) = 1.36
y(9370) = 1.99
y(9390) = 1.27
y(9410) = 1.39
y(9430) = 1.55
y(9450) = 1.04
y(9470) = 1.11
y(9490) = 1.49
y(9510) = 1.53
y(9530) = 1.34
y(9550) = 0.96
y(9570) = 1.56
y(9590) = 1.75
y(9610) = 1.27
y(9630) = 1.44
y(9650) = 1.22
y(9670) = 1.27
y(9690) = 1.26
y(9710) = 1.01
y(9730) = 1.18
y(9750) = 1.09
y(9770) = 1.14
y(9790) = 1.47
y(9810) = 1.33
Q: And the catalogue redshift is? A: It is 0.006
